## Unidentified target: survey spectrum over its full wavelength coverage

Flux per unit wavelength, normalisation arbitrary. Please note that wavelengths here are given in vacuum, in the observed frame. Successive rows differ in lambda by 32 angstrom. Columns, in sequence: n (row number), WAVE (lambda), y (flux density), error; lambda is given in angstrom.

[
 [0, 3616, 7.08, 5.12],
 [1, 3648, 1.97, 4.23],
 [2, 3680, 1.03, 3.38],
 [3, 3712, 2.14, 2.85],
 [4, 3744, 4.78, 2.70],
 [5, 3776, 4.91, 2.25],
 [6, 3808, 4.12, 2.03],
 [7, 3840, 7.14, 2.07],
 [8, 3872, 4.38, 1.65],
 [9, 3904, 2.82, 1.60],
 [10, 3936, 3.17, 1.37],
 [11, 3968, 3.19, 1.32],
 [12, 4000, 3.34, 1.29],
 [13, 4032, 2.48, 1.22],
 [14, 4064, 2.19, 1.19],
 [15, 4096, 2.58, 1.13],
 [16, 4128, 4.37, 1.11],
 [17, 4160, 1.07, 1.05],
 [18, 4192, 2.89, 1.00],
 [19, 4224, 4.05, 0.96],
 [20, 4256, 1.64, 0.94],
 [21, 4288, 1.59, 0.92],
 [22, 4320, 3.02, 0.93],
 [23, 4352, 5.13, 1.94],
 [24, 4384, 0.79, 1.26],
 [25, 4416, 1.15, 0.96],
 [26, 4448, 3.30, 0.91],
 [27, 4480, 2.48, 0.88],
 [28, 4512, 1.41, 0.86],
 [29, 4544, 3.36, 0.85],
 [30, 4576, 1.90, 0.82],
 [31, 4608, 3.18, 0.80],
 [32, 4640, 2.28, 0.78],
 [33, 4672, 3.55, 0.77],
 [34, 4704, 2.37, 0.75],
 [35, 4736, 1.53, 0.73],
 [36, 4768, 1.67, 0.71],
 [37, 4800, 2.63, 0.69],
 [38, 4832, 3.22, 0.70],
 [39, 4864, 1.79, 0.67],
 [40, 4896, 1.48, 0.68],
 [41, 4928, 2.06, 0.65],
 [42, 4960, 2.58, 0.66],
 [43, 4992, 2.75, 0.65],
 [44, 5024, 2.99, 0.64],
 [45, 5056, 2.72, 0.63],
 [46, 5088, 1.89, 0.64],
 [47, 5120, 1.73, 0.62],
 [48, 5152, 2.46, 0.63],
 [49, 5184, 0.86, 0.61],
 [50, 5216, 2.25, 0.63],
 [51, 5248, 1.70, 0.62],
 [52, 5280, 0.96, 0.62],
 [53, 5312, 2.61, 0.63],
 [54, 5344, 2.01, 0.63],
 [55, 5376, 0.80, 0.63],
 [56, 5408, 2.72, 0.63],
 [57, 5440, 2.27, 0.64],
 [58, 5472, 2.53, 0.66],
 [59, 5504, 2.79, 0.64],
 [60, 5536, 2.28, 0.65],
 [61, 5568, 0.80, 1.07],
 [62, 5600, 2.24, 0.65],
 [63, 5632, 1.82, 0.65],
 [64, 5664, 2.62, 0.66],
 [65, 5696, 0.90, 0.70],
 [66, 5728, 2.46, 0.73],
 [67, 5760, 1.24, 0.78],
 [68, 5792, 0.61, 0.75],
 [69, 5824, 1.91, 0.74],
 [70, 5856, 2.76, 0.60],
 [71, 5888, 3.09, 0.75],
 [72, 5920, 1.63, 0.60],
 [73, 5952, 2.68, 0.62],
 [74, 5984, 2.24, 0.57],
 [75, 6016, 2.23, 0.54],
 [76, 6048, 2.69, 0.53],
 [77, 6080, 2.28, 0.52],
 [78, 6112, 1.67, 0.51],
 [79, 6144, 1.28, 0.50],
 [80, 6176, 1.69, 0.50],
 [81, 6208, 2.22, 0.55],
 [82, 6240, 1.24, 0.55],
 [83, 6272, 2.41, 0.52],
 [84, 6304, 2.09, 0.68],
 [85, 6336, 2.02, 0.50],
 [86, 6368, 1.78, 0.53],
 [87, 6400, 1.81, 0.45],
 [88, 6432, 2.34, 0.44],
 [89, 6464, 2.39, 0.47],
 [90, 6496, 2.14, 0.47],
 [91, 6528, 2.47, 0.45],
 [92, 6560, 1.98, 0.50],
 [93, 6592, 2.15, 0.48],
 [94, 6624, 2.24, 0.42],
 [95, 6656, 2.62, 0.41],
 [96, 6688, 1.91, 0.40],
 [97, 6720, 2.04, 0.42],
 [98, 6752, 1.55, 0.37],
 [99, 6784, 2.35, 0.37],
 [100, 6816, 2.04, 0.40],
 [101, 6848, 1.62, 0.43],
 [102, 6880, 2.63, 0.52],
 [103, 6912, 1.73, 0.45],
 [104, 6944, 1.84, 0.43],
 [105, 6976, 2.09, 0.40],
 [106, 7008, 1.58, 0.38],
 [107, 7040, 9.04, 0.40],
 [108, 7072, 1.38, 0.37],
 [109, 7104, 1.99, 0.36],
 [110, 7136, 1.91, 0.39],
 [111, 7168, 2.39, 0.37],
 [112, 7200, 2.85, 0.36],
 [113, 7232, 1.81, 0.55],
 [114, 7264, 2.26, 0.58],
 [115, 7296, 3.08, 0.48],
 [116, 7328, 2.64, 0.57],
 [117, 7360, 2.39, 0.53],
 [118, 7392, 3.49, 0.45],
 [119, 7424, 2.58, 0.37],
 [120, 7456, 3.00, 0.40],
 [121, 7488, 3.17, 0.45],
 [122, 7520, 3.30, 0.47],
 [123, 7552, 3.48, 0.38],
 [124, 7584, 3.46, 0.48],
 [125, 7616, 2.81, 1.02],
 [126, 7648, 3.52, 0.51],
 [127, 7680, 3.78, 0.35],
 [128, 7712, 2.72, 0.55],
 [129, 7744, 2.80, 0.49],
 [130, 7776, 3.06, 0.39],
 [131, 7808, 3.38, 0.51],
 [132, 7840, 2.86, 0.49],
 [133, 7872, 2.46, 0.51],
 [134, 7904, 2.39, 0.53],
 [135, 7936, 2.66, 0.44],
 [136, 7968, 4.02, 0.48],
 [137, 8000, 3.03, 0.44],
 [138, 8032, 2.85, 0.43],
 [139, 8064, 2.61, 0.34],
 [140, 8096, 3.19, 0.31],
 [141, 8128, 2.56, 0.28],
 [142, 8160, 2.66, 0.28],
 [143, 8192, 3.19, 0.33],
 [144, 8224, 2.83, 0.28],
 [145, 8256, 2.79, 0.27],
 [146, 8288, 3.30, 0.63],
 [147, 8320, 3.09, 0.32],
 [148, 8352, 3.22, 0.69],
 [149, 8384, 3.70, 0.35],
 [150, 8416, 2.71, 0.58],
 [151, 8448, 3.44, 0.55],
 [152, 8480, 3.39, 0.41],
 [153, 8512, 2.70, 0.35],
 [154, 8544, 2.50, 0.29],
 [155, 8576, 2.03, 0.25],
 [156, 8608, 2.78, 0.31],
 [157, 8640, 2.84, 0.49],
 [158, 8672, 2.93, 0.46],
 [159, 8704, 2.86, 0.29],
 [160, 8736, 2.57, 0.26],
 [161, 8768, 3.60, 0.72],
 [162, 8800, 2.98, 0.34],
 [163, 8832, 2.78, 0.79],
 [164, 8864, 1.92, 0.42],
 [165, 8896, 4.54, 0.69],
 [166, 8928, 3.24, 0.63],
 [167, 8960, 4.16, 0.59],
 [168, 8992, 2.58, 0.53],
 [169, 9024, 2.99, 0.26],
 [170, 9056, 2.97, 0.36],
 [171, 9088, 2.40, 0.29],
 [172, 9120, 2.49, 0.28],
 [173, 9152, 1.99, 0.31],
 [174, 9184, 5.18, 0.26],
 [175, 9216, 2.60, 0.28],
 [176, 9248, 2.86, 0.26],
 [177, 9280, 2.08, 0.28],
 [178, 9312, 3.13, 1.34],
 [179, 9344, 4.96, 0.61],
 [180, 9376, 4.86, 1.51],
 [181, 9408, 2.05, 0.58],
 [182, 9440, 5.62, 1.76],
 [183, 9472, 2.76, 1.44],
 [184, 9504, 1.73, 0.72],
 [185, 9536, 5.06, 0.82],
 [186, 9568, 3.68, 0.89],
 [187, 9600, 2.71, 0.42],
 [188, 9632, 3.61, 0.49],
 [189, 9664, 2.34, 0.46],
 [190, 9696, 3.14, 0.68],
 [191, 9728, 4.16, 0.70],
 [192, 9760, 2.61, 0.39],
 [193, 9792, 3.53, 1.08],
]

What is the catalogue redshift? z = 0.887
